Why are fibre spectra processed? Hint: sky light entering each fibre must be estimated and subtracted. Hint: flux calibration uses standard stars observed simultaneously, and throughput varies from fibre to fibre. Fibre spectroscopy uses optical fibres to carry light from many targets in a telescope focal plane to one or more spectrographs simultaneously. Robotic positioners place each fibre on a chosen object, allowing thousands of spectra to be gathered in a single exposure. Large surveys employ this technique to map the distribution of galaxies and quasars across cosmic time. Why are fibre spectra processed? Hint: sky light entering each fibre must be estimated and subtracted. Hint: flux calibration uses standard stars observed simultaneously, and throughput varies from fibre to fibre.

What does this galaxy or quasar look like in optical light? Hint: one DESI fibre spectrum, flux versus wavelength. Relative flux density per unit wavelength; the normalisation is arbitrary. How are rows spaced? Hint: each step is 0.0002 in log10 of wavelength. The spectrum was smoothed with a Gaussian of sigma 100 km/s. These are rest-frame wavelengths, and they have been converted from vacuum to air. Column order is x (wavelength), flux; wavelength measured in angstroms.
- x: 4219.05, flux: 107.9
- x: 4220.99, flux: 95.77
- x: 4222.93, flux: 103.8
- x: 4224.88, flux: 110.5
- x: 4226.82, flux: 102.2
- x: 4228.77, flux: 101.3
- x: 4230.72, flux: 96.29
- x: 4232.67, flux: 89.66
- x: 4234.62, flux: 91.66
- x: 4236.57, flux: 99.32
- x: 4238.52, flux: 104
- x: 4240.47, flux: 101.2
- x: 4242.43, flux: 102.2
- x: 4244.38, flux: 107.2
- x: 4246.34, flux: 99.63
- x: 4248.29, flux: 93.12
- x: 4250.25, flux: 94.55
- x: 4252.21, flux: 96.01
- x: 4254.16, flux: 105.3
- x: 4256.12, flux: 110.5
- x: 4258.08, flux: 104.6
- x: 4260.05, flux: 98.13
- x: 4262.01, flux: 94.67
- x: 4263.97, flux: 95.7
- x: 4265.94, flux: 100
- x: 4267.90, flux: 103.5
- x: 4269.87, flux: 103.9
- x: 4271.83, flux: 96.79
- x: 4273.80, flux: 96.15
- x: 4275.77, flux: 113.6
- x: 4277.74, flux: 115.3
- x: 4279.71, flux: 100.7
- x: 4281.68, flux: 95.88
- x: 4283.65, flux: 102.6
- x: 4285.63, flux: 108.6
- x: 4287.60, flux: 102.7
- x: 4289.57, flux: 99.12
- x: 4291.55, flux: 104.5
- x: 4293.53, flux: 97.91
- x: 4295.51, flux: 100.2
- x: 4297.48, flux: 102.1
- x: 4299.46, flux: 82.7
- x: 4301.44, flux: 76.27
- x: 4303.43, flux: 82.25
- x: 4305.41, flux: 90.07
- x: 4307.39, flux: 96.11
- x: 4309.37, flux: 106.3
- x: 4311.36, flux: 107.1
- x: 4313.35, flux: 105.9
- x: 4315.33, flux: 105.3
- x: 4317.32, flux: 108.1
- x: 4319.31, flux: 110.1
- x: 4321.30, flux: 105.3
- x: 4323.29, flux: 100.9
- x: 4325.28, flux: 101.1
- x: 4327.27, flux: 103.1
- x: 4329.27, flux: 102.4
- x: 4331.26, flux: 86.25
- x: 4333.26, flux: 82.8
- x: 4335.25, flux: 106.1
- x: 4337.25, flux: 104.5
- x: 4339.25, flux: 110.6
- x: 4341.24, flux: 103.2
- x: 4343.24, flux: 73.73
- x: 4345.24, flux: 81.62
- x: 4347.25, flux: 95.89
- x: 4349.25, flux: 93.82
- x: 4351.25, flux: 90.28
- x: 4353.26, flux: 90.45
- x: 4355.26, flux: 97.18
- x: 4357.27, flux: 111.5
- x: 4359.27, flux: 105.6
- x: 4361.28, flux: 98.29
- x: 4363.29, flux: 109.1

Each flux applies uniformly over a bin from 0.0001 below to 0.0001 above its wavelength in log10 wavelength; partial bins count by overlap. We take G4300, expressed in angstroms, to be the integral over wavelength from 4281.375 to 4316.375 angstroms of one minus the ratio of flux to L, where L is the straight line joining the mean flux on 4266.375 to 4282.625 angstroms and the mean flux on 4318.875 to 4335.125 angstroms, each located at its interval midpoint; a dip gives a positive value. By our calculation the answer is 1.1 angstroms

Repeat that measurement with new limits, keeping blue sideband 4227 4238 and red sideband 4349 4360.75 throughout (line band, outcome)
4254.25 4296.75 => -2.2 angstroms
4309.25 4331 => -1.4 angstroms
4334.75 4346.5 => 0.2 angstroms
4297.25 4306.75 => 1.1 angstroms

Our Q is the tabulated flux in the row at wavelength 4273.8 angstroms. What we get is 96.15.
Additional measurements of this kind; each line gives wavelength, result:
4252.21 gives 96.01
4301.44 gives 76.27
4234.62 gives 91.66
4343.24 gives 73.73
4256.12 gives 110.5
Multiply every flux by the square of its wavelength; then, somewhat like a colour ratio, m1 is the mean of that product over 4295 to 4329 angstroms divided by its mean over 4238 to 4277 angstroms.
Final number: 1.0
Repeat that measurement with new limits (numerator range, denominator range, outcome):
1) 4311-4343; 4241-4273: 1.05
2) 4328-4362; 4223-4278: 1.00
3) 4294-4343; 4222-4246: 1.02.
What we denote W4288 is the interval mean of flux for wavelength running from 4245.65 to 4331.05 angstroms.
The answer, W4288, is 100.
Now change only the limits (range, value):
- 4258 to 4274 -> 99.1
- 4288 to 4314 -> 96.2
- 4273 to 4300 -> 102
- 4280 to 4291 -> 102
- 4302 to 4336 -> 99.6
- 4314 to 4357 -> 98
